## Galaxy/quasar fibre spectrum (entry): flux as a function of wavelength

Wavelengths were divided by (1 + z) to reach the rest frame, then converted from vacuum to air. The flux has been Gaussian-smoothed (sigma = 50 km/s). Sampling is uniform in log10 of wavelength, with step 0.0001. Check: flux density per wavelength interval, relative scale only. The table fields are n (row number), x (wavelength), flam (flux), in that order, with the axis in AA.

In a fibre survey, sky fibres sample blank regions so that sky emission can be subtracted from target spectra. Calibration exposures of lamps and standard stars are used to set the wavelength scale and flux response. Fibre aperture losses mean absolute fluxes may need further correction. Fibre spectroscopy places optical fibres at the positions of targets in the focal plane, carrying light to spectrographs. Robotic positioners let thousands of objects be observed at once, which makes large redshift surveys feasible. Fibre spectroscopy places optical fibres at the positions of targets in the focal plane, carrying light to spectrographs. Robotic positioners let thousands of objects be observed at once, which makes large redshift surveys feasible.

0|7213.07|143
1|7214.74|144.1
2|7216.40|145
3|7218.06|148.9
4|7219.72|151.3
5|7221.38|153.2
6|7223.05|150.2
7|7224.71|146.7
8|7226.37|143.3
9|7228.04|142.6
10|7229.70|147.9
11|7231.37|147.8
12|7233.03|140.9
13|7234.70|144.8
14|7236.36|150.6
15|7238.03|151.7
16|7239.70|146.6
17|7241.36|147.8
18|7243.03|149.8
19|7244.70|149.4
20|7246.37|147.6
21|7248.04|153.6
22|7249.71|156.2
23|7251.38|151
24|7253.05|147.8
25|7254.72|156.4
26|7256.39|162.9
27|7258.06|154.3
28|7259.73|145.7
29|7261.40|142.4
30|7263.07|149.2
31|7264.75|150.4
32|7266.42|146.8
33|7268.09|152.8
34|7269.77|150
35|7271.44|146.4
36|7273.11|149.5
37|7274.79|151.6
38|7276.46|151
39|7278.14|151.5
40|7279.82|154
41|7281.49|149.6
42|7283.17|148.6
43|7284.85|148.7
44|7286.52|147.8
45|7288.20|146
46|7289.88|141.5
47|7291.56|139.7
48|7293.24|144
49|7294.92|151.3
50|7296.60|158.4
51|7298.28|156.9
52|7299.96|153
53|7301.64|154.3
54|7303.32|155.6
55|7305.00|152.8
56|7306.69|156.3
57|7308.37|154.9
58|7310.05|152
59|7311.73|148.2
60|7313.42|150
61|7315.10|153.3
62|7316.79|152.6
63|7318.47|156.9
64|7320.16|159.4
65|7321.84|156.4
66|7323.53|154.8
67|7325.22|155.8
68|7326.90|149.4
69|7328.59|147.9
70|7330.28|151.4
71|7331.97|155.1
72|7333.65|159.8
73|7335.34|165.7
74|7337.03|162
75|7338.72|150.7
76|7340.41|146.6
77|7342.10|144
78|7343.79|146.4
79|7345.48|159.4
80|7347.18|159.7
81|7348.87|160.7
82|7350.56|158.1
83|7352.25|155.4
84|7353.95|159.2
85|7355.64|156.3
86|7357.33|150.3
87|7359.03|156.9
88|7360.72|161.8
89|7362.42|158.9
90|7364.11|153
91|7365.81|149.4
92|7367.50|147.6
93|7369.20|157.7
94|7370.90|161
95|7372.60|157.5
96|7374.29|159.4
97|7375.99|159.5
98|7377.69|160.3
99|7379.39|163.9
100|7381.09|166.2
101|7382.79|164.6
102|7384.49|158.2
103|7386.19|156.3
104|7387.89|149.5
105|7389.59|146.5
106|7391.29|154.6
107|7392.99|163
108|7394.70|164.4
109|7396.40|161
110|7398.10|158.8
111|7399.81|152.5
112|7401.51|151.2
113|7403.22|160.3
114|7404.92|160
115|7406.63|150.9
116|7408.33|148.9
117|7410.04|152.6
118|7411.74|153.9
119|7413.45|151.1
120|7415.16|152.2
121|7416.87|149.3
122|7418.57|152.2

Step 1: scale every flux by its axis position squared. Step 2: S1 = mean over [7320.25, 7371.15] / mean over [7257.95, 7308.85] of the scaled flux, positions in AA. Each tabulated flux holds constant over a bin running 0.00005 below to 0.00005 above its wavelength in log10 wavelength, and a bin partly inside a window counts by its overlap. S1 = 1.05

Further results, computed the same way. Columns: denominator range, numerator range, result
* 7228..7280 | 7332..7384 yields 1.08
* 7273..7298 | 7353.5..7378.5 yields 1.07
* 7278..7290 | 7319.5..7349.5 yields 1.05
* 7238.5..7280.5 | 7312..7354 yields 1.05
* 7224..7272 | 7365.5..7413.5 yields 1.09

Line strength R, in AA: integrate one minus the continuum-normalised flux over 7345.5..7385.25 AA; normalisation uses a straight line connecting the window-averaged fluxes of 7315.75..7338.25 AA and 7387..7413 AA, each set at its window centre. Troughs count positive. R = -0.7 AA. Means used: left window 156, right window 155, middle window 158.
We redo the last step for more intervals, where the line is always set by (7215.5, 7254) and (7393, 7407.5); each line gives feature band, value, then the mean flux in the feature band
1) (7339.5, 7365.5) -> 0.01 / 155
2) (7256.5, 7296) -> 0.54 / 149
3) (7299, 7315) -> -0.06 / 153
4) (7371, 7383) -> -0.39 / 161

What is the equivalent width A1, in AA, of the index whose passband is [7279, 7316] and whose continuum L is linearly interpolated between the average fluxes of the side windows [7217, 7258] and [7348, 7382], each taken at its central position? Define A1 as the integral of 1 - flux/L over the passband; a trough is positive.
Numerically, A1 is 0.6 AA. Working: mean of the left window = 150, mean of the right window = 158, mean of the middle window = 151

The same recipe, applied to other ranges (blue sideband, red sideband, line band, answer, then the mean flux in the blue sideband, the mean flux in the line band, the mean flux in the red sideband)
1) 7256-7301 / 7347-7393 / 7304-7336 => -0.2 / 150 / 154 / 157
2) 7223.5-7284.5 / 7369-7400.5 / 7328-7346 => 0.2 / 149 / 154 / 159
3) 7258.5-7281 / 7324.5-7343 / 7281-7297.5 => 0.3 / 149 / 148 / 154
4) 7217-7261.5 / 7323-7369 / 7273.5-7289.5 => 0.2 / 149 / 150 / 155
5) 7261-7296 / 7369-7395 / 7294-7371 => -0.4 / 148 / 155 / 159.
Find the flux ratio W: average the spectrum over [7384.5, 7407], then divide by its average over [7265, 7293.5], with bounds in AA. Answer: 1.1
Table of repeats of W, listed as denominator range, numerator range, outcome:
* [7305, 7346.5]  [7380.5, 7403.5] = 1.02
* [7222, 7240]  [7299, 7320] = 1.05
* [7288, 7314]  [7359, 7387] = 1.05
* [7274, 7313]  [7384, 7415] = 1.03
